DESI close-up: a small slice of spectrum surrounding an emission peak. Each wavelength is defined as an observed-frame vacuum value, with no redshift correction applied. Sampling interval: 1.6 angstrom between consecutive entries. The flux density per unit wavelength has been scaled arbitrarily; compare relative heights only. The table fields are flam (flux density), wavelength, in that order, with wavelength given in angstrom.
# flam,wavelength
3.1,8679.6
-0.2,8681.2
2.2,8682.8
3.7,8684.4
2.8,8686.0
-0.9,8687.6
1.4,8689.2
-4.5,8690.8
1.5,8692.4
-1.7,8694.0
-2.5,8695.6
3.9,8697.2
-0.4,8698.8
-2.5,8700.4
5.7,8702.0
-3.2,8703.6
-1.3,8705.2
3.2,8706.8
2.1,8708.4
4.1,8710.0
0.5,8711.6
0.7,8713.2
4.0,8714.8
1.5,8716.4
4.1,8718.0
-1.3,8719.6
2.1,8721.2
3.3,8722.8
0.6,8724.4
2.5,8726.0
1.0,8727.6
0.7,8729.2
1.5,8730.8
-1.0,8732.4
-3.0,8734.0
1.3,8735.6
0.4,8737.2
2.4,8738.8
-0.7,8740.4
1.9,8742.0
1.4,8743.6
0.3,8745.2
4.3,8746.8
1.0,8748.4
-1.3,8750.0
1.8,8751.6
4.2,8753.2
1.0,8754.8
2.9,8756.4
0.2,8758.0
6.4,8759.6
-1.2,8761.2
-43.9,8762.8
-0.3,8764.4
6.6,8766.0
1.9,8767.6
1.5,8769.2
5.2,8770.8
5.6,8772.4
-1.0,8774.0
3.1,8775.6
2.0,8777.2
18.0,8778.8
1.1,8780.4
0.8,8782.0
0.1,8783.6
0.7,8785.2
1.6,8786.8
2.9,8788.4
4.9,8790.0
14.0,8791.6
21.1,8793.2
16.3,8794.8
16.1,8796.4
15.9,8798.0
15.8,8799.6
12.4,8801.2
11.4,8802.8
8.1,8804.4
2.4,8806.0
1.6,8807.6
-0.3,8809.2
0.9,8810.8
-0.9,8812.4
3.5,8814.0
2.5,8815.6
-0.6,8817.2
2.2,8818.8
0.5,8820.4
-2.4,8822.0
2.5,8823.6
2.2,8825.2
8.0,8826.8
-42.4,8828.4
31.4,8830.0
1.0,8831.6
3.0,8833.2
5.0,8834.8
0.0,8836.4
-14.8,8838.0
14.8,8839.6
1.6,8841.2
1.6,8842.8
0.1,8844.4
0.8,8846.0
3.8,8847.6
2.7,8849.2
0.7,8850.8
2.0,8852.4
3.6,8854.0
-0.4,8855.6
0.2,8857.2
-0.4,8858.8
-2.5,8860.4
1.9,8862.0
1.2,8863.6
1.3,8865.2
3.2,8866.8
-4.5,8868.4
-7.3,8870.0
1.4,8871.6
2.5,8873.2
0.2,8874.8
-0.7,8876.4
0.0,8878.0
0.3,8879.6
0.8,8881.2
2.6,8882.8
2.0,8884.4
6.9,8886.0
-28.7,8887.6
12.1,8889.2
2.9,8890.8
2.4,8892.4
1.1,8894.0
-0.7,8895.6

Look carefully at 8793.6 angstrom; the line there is [O II] 3727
